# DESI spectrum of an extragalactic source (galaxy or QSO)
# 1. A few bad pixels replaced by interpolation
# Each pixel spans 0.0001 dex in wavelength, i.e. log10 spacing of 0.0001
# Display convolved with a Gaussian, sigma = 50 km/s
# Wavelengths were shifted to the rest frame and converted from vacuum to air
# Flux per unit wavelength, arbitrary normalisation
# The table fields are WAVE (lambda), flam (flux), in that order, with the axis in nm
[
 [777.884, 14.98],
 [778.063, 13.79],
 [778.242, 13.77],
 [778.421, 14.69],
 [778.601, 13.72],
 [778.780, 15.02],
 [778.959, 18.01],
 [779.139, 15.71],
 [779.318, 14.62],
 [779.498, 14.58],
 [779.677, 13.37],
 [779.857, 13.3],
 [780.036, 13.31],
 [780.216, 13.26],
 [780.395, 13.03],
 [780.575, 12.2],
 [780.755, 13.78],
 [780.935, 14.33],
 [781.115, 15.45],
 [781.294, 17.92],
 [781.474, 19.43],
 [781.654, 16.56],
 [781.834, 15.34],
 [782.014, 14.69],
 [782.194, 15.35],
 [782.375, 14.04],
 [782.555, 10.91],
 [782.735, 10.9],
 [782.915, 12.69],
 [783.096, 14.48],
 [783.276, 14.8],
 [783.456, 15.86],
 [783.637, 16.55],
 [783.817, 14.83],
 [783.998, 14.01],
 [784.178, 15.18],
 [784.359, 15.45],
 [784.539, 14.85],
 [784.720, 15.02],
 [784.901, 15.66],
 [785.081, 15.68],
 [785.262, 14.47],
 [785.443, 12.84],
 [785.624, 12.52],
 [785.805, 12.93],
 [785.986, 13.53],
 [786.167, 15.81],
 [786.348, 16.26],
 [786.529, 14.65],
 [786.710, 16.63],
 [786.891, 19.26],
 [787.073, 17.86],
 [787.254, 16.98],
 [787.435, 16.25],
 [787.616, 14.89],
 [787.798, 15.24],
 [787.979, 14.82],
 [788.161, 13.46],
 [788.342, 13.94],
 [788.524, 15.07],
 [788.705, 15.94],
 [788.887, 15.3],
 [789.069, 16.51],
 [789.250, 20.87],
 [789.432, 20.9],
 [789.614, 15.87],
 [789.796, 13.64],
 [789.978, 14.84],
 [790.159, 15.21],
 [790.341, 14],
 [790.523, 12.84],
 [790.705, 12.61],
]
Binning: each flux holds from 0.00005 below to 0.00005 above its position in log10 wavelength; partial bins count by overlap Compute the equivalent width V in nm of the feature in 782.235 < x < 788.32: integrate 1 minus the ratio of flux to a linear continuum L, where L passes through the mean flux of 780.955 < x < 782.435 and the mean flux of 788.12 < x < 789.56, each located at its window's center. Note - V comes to 0.56 nm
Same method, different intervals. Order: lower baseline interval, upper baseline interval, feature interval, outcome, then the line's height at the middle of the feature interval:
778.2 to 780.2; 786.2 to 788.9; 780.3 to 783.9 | 0.07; 15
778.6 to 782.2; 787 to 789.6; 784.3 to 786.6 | 0.18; 15.8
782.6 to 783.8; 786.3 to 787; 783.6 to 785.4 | 0.00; 15.1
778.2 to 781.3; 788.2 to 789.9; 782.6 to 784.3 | 0.10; 15.2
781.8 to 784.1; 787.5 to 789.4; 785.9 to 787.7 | -0.11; 15.3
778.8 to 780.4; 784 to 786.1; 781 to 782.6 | -0.13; 14.4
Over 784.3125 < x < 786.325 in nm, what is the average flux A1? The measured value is 14.5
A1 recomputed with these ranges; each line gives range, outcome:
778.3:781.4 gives 14.5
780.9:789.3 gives 15.2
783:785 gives 15.2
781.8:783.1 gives 13.4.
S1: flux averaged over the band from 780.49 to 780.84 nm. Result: 13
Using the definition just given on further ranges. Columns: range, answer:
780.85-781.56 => 16.8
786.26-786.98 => 16.7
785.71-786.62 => 14.6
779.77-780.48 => 13.2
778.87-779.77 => 15.2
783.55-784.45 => 15.2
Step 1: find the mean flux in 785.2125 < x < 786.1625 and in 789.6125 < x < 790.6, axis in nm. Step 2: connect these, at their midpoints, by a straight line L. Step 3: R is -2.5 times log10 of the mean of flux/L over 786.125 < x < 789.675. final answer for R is -0.18 mag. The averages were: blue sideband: 13.4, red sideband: 14.3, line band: 16.3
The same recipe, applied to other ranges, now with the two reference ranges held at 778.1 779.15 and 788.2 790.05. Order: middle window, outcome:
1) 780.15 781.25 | 0.10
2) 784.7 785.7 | 0.10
